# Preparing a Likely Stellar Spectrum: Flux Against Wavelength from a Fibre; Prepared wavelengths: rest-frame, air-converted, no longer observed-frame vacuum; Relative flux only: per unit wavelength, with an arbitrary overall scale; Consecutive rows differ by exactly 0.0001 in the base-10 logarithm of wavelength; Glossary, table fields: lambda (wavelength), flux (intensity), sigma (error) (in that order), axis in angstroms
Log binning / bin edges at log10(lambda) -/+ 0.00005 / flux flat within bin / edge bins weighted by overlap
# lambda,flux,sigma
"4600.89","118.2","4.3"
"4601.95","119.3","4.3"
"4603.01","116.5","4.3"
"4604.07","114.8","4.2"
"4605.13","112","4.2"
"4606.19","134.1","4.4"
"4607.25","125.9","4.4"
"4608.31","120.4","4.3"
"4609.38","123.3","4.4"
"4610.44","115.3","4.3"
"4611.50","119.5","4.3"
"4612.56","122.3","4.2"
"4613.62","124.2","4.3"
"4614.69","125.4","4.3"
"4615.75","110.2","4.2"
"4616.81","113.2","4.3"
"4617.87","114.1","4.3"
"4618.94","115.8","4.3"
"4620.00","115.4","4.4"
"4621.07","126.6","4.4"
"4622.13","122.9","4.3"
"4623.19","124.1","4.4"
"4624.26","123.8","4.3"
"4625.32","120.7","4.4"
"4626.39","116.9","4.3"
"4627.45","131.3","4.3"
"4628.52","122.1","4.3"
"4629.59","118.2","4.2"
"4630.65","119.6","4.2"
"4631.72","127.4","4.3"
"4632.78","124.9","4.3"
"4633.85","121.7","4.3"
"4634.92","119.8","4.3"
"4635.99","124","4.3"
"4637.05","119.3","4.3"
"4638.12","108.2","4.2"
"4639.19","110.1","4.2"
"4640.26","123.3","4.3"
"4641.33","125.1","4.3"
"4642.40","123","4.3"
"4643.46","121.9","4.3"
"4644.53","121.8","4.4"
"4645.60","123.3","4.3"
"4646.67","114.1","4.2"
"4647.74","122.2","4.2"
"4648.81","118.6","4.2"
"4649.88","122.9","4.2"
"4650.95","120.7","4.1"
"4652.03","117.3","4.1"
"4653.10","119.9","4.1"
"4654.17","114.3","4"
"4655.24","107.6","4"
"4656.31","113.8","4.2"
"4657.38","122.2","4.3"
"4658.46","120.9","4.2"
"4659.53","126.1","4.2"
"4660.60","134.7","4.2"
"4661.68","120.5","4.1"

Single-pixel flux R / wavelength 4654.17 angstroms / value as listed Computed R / 114.3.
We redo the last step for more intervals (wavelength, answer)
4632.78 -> 124.9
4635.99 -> 124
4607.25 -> 125.9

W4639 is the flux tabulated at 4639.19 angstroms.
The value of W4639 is 110.1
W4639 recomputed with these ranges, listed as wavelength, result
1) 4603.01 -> 116.5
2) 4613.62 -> 124.2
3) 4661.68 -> 120.5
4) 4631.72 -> 127.4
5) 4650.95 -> 120.7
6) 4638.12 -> 108.2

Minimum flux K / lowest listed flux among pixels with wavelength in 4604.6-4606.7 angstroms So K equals 112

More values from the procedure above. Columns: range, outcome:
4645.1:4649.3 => 114.1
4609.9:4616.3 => 110.2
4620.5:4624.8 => 122.9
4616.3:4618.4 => 113.2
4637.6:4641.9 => 108.2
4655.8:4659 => 113.8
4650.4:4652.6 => 117.3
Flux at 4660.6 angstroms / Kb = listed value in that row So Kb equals 134.7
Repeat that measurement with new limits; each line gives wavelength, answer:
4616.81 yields 113.2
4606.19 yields 134.1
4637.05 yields 119.3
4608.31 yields 120.4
